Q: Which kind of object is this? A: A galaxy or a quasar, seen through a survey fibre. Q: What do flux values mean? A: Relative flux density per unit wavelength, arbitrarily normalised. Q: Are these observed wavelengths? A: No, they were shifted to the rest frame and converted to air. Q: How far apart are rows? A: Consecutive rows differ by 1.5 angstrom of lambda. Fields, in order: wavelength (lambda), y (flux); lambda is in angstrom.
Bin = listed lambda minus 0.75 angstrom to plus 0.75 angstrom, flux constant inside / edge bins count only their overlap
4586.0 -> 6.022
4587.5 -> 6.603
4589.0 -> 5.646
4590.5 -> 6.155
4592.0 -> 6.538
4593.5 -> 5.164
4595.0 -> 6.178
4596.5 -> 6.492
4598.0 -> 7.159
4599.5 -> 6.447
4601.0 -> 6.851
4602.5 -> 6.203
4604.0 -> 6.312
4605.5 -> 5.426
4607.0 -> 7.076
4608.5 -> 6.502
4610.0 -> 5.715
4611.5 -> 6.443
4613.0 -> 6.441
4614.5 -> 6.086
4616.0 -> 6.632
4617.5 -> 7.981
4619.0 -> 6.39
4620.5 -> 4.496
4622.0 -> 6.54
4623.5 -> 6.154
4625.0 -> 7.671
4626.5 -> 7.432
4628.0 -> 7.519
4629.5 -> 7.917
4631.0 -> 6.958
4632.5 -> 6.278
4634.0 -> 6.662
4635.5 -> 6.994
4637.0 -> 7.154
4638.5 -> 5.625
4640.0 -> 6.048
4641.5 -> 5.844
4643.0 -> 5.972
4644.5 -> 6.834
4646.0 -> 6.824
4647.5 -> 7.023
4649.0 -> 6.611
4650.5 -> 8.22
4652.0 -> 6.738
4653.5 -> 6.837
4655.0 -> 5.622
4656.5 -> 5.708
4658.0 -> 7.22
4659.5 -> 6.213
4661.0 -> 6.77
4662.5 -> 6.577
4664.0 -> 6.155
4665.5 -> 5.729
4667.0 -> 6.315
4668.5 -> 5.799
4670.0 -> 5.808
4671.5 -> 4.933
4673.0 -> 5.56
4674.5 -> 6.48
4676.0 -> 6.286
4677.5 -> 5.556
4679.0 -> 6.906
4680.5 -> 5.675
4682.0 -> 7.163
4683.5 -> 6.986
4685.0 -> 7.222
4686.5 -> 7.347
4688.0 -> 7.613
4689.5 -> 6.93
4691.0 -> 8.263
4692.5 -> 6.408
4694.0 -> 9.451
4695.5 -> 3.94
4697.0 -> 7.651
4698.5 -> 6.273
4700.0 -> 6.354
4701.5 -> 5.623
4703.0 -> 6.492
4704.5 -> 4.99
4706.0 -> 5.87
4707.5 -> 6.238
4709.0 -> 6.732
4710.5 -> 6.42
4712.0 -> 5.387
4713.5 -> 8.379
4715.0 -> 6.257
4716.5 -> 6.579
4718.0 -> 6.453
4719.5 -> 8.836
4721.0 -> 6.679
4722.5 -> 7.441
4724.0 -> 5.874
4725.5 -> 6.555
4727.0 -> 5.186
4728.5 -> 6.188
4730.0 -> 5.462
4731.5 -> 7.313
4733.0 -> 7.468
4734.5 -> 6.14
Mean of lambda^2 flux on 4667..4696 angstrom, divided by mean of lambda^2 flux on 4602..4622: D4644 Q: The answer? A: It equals 1.07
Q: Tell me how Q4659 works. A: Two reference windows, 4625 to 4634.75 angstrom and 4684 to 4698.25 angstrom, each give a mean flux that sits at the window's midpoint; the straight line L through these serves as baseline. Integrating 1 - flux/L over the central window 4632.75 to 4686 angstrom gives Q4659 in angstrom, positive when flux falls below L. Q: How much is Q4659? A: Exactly 5.7 angstrom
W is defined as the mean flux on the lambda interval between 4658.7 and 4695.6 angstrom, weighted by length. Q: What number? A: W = 6.53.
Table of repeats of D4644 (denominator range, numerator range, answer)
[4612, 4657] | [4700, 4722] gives 1.01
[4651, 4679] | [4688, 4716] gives 1.08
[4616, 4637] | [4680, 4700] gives 1.05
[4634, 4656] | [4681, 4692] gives 1.13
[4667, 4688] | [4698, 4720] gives 1.03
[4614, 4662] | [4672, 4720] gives 1.02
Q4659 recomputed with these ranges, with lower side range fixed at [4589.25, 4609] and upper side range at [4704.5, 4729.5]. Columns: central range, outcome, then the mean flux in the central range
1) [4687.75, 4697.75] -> -1.1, 7.16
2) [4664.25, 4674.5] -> 1.1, 5.77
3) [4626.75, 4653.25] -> -1.7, 6.79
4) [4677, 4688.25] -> -0.6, 6.8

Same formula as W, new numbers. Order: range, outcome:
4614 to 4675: 6.5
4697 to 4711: 6.19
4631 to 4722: 6.53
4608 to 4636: 6.67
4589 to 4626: 6.37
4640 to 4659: 6.59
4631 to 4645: 6.4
